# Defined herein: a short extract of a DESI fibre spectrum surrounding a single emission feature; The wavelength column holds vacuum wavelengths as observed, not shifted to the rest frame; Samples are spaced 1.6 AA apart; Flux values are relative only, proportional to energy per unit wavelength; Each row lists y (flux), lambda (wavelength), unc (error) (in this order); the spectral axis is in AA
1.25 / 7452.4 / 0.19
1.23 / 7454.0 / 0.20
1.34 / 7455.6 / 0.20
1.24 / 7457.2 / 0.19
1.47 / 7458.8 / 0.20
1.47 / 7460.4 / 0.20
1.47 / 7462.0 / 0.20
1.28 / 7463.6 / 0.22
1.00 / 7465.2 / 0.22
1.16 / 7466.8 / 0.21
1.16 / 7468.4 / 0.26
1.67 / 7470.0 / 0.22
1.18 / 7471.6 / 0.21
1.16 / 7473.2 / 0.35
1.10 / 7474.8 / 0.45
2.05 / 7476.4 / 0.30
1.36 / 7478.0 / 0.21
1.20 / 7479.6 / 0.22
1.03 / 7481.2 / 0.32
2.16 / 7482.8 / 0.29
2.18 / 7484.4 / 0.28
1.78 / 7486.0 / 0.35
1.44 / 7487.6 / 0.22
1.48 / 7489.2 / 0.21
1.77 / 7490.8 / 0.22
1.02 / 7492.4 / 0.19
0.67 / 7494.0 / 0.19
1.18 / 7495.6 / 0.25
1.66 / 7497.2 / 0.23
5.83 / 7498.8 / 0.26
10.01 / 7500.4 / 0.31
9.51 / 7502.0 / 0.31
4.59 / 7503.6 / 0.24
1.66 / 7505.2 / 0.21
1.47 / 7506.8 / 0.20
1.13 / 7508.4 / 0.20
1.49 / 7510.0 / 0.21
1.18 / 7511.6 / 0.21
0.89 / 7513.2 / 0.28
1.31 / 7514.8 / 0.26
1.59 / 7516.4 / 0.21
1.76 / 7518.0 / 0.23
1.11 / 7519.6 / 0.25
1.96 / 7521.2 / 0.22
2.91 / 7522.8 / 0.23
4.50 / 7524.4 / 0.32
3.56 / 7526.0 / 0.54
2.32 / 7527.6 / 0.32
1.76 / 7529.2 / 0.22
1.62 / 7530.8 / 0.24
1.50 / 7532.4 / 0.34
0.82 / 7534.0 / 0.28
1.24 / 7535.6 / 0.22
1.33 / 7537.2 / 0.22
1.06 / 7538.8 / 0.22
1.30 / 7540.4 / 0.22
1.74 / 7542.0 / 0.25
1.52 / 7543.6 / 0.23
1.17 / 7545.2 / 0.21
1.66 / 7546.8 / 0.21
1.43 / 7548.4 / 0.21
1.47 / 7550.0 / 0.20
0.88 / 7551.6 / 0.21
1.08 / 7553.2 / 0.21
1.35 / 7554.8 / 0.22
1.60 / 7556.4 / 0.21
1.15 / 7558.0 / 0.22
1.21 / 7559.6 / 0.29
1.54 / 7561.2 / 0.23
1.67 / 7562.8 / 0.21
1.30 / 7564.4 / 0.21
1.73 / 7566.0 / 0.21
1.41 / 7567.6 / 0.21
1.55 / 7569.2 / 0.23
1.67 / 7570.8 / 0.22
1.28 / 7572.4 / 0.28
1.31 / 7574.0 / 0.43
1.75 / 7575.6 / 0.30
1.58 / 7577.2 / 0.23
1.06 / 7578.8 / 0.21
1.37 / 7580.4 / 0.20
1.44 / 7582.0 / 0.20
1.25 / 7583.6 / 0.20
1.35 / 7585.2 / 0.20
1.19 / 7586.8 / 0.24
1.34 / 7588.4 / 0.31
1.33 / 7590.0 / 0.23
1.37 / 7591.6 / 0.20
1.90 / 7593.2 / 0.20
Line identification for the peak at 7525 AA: [N II]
